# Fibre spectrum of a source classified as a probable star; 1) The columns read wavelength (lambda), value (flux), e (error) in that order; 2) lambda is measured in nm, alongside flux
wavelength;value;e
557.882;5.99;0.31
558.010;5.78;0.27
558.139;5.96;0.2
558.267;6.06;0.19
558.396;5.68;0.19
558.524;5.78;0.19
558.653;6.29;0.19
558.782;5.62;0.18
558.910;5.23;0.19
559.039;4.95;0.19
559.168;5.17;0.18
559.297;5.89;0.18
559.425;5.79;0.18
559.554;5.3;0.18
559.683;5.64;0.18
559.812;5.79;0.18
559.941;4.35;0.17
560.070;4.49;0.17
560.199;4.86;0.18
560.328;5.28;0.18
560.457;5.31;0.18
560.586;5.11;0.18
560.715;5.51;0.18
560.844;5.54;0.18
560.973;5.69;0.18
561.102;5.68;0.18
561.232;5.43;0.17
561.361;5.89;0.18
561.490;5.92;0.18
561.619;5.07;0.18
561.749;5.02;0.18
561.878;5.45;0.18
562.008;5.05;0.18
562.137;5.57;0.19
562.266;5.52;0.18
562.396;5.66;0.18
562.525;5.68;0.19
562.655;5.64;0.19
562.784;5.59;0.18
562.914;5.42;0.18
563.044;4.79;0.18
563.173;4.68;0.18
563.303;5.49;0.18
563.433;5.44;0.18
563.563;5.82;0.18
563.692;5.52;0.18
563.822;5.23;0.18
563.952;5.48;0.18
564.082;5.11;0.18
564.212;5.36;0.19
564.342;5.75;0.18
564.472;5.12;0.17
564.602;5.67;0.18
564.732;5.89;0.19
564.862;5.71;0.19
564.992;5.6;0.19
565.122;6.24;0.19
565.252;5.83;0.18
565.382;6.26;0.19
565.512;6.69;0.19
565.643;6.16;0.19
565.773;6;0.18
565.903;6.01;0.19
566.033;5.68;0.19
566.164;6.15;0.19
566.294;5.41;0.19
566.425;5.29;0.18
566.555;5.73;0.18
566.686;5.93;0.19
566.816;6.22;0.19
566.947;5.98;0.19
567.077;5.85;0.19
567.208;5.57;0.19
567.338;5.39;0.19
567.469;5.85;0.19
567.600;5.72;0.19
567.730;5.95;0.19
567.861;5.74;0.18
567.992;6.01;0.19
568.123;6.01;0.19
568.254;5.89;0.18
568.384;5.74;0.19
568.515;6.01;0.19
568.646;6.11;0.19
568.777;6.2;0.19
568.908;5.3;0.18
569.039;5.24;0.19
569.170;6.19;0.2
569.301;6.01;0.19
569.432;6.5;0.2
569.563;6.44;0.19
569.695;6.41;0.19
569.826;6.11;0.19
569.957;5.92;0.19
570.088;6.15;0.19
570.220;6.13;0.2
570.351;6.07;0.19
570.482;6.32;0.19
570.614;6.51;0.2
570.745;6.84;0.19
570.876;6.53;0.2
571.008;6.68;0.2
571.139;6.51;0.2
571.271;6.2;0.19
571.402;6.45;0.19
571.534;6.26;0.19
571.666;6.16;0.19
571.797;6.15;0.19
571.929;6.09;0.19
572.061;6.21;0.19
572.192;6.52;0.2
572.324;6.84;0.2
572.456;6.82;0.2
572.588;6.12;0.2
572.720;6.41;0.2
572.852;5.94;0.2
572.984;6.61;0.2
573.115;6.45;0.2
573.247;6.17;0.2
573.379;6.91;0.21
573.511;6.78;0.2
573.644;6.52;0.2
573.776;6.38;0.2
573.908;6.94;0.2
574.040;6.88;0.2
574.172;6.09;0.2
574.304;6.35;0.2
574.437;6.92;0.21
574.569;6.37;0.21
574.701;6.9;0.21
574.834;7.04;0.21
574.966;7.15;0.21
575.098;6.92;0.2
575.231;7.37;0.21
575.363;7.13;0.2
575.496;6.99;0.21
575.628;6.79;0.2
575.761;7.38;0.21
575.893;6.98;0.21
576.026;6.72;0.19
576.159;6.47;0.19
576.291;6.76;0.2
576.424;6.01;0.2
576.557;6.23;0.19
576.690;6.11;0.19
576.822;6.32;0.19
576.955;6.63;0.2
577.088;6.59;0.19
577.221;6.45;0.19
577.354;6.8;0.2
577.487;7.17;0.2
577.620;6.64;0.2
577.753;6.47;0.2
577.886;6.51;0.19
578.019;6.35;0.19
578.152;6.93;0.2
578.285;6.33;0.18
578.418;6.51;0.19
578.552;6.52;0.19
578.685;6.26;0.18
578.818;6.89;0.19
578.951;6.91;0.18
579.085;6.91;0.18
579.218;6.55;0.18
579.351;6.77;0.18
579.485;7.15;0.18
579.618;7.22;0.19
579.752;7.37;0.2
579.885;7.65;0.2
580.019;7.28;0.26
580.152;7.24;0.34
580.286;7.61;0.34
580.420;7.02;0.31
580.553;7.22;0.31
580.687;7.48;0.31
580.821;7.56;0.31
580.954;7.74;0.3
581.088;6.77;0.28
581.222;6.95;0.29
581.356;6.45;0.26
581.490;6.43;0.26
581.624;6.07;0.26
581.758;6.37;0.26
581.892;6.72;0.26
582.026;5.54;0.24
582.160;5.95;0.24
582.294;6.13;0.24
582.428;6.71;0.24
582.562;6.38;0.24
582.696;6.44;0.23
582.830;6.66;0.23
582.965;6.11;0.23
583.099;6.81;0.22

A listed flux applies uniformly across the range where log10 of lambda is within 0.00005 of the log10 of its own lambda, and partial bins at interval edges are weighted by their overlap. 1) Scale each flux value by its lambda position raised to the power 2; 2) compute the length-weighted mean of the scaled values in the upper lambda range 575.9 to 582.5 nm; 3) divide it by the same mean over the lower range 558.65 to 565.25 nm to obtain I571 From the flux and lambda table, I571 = 1.3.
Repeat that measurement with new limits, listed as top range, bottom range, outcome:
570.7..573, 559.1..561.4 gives 1.24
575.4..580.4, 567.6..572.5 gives 1.13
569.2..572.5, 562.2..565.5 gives 1.17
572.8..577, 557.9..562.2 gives 1.29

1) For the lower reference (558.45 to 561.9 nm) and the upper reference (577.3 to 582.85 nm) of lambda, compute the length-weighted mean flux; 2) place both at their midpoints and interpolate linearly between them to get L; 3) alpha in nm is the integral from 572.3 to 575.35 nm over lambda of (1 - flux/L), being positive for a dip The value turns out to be -0.146 nm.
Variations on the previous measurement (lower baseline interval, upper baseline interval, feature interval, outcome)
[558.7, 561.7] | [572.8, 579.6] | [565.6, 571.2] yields 0.03 nm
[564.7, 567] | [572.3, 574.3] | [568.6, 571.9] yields 0.03 nm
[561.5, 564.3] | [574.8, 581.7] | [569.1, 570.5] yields -0.04 nm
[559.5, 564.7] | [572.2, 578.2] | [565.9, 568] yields 0.02 nm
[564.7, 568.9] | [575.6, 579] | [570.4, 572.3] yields -0.06 nm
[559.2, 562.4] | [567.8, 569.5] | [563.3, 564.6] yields 0.04 nm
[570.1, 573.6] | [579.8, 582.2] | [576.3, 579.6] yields 0.07 nm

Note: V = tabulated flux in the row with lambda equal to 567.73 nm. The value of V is 5.95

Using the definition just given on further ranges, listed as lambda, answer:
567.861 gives 5.74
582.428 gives 6.71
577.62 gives 6.64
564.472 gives 5.12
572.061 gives 6.21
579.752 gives 7.37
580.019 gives 7.28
